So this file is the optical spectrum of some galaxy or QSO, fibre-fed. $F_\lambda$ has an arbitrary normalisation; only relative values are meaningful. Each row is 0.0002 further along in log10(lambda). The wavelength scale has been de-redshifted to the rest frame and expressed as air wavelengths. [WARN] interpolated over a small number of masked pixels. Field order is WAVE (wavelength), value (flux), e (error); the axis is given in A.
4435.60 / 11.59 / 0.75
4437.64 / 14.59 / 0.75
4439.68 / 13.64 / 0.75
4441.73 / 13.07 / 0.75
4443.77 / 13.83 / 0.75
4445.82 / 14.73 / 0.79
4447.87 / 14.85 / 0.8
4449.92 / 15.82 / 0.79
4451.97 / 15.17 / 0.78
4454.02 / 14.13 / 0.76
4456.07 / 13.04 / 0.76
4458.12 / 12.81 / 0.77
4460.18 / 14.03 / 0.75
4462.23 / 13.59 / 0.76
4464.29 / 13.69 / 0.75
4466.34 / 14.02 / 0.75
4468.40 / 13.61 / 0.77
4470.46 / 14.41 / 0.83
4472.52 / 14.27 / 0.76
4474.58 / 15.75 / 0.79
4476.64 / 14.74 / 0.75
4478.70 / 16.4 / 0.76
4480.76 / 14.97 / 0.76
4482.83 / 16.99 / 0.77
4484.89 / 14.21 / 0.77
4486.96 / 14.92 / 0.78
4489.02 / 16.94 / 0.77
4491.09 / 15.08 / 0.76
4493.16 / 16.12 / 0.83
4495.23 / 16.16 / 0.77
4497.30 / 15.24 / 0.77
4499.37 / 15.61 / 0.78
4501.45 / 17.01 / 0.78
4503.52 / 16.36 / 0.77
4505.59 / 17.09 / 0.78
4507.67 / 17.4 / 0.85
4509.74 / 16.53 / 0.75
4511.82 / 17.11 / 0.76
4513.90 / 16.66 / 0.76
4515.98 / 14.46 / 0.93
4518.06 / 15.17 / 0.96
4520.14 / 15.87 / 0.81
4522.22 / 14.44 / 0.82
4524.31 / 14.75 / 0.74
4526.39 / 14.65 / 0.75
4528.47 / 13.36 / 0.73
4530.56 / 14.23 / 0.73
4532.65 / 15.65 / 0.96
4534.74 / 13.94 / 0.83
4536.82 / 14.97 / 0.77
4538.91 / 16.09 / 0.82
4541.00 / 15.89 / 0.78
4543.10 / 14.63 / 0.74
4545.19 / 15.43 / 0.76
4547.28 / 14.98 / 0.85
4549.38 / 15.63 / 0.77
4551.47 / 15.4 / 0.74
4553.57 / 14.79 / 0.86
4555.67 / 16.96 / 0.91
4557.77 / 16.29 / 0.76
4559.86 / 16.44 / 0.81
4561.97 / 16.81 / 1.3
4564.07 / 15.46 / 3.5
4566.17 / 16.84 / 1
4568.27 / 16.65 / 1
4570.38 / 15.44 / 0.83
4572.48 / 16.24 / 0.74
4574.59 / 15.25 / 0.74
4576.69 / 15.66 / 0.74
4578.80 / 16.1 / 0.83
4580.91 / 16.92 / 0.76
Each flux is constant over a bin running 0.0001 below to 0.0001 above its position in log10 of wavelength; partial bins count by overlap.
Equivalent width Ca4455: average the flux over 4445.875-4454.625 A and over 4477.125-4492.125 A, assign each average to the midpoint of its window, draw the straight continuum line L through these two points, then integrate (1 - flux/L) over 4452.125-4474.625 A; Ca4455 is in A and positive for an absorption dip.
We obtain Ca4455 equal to 2.0 A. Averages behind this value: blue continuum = 15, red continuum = 15.6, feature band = 13.9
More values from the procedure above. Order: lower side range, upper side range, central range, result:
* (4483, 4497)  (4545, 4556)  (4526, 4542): 0.7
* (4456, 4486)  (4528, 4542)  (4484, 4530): -2.9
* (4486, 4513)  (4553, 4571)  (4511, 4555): 3.0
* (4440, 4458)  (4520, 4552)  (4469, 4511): -3.5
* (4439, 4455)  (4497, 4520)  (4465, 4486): 0.5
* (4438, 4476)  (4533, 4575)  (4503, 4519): -1.4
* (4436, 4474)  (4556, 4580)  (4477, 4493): -1.1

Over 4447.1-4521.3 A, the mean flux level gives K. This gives 15.3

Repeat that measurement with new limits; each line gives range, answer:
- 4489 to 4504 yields 16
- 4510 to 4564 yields 15.4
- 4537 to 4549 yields 15.4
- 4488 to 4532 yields 15.7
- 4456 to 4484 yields 14.5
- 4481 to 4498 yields 15.7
